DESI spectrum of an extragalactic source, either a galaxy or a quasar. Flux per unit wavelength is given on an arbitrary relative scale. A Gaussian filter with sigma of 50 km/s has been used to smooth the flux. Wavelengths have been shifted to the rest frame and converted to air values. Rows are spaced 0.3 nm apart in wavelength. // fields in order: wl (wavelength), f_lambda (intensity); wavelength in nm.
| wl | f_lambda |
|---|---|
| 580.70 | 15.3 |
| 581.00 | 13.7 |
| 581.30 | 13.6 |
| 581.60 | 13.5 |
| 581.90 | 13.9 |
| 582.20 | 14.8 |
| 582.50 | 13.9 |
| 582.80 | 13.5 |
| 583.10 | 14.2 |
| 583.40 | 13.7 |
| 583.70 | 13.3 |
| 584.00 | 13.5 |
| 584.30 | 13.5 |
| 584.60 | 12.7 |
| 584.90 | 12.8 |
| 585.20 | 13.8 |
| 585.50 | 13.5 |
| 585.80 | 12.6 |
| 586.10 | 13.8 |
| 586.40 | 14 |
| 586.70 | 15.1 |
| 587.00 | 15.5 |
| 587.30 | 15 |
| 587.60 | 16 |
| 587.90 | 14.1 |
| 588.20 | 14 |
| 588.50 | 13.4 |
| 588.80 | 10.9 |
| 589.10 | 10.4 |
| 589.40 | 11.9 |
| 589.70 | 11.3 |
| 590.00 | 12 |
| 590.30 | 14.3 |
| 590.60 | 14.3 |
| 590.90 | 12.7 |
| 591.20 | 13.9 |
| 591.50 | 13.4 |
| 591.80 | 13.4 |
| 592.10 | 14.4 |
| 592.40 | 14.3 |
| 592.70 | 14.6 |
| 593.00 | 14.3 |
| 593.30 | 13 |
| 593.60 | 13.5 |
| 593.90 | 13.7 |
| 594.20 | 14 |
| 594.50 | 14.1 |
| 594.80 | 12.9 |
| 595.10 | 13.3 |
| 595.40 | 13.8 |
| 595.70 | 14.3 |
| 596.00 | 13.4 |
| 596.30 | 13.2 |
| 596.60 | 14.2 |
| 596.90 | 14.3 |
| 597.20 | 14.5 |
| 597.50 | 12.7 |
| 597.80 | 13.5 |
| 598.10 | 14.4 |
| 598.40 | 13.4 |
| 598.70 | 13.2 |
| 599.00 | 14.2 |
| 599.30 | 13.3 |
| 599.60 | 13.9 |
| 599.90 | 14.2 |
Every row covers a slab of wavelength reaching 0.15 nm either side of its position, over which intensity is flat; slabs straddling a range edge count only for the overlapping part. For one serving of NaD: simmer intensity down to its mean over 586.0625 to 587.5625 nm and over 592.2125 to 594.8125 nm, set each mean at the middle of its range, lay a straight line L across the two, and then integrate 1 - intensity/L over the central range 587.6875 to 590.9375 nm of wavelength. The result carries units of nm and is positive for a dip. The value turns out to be 0.394 nm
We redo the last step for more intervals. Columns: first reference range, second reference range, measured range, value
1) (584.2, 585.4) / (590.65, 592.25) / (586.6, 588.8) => -0.18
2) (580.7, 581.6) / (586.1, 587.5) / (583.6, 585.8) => 0.19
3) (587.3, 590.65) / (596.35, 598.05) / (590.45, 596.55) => -0.12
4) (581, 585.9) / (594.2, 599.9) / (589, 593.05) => 0.12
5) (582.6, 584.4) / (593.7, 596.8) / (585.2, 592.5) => 0.08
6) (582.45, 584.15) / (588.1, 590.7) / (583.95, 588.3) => -0.31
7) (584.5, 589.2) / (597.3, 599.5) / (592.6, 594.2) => -0.03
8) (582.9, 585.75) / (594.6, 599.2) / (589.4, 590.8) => 0.07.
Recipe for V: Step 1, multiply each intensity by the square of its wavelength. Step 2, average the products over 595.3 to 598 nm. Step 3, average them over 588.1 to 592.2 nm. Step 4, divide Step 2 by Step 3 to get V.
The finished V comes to 1.10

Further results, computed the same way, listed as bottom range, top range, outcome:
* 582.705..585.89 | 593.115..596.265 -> 1.05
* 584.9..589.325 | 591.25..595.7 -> 1.03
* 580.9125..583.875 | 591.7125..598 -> 1.04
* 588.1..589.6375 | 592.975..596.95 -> 1.16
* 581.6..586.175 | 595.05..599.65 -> 1.06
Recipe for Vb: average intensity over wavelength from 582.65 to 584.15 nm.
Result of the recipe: 13.6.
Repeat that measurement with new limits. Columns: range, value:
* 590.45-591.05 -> 13.5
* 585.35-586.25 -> 13.3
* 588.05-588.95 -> 12.8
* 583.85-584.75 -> 13.2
